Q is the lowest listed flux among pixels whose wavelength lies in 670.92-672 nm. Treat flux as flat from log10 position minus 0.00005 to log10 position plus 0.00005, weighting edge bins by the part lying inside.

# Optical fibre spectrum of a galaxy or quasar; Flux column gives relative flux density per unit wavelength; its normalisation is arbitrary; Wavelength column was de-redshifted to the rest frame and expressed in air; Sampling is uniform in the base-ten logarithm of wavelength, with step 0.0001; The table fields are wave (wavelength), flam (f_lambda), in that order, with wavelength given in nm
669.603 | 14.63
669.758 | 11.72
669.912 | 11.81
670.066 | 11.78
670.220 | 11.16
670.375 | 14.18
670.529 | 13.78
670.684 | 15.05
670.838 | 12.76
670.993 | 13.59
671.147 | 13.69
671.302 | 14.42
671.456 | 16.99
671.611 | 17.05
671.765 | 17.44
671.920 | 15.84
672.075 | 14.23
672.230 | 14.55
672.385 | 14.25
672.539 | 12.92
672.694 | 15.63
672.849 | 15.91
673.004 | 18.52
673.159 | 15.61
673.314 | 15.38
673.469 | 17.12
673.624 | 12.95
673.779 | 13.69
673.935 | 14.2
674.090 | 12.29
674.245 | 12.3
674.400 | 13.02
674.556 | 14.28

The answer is 13.59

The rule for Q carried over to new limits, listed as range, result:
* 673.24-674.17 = 12.29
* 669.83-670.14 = 11.78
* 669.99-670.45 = 11.16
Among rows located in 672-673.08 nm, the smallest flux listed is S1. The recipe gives 12.92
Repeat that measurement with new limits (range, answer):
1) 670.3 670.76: 13.78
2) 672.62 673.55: 15.38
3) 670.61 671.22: 12.76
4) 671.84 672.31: 14.23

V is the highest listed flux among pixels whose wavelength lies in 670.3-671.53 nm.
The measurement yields 16.99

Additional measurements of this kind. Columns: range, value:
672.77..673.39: 18.52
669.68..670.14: 11.81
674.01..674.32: 12.3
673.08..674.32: 17.12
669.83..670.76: 15.05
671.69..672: 17.44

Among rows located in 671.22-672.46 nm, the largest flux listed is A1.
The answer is 17.44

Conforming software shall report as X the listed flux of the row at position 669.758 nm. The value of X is 11.72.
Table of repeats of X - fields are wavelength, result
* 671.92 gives 15.84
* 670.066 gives 11.78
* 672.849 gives 15.91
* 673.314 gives 15.38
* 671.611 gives 17.05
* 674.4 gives 13.02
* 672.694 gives 15.63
